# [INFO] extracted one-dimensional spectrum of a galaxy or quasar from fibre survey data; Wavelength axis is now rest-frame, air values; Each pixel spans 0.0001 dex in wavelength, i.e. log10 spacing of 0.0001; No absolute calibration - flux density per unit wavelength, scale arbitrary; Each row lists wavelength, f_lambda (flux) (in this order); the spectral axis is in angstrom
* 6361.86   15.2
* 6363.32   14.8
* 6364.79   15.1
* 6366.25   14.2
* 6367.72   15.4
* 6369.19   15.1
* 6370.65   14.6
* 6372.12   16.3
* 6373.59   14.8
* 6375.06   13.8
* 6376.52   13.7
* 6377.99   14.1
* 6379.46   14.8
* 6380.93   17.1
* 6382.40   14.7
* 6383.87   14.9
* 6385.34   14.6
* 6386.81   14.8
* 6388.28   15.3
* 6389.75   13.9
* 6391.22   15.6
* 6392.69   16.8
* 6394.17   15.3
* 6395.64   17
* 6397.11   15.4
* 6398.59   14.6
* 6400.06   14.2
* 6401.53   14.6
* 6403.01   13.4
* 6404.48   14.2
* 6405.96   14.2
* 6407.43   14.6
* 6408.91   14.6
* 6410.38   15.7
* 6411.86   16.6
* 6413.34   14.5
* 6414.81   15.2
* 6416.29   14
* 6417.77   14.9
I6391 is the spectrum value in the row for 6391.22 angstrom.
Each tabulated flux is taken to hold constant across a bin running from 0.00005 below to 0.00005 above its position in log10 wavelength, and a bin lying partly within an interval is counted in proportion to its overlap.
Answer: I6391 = 15.6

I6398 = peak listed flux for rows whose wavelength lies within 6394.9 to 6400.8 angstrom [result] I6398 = 17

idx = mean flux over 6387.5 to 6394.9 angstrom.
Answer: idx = 15.4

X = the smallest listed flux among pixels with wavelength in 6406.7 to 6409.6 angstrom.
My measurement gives 14.6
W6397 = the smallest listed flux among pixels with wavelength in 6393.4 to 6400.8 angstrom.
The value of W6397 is 14.2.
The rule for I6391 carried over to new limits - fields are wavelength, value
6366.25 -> 14.2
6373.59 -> 14.8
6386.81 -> 14.8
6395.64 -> 17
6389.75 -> 13.9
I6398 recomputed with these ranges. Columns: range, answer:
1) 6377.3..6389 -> 17.1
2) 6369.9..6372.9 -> 16.3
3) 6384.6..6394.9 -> 16.8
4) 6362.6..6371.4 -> 15.4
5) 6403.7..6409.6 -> 14.6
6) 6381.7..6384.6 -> 14.9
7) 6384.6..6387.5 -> 14.8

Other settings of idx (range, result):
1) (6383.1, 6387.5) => 14.8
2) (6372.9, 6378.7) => 14.1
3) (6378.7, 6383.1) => 15.5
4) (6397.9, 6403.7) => 14.2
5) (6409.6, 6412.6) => 16.1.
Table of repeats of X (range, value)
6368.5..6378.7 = 13.7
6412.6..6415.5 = 14.5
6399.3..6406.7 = 13.4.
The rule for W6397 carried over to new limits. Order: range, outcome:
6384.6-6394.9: 13.9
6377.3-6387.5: 14.1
